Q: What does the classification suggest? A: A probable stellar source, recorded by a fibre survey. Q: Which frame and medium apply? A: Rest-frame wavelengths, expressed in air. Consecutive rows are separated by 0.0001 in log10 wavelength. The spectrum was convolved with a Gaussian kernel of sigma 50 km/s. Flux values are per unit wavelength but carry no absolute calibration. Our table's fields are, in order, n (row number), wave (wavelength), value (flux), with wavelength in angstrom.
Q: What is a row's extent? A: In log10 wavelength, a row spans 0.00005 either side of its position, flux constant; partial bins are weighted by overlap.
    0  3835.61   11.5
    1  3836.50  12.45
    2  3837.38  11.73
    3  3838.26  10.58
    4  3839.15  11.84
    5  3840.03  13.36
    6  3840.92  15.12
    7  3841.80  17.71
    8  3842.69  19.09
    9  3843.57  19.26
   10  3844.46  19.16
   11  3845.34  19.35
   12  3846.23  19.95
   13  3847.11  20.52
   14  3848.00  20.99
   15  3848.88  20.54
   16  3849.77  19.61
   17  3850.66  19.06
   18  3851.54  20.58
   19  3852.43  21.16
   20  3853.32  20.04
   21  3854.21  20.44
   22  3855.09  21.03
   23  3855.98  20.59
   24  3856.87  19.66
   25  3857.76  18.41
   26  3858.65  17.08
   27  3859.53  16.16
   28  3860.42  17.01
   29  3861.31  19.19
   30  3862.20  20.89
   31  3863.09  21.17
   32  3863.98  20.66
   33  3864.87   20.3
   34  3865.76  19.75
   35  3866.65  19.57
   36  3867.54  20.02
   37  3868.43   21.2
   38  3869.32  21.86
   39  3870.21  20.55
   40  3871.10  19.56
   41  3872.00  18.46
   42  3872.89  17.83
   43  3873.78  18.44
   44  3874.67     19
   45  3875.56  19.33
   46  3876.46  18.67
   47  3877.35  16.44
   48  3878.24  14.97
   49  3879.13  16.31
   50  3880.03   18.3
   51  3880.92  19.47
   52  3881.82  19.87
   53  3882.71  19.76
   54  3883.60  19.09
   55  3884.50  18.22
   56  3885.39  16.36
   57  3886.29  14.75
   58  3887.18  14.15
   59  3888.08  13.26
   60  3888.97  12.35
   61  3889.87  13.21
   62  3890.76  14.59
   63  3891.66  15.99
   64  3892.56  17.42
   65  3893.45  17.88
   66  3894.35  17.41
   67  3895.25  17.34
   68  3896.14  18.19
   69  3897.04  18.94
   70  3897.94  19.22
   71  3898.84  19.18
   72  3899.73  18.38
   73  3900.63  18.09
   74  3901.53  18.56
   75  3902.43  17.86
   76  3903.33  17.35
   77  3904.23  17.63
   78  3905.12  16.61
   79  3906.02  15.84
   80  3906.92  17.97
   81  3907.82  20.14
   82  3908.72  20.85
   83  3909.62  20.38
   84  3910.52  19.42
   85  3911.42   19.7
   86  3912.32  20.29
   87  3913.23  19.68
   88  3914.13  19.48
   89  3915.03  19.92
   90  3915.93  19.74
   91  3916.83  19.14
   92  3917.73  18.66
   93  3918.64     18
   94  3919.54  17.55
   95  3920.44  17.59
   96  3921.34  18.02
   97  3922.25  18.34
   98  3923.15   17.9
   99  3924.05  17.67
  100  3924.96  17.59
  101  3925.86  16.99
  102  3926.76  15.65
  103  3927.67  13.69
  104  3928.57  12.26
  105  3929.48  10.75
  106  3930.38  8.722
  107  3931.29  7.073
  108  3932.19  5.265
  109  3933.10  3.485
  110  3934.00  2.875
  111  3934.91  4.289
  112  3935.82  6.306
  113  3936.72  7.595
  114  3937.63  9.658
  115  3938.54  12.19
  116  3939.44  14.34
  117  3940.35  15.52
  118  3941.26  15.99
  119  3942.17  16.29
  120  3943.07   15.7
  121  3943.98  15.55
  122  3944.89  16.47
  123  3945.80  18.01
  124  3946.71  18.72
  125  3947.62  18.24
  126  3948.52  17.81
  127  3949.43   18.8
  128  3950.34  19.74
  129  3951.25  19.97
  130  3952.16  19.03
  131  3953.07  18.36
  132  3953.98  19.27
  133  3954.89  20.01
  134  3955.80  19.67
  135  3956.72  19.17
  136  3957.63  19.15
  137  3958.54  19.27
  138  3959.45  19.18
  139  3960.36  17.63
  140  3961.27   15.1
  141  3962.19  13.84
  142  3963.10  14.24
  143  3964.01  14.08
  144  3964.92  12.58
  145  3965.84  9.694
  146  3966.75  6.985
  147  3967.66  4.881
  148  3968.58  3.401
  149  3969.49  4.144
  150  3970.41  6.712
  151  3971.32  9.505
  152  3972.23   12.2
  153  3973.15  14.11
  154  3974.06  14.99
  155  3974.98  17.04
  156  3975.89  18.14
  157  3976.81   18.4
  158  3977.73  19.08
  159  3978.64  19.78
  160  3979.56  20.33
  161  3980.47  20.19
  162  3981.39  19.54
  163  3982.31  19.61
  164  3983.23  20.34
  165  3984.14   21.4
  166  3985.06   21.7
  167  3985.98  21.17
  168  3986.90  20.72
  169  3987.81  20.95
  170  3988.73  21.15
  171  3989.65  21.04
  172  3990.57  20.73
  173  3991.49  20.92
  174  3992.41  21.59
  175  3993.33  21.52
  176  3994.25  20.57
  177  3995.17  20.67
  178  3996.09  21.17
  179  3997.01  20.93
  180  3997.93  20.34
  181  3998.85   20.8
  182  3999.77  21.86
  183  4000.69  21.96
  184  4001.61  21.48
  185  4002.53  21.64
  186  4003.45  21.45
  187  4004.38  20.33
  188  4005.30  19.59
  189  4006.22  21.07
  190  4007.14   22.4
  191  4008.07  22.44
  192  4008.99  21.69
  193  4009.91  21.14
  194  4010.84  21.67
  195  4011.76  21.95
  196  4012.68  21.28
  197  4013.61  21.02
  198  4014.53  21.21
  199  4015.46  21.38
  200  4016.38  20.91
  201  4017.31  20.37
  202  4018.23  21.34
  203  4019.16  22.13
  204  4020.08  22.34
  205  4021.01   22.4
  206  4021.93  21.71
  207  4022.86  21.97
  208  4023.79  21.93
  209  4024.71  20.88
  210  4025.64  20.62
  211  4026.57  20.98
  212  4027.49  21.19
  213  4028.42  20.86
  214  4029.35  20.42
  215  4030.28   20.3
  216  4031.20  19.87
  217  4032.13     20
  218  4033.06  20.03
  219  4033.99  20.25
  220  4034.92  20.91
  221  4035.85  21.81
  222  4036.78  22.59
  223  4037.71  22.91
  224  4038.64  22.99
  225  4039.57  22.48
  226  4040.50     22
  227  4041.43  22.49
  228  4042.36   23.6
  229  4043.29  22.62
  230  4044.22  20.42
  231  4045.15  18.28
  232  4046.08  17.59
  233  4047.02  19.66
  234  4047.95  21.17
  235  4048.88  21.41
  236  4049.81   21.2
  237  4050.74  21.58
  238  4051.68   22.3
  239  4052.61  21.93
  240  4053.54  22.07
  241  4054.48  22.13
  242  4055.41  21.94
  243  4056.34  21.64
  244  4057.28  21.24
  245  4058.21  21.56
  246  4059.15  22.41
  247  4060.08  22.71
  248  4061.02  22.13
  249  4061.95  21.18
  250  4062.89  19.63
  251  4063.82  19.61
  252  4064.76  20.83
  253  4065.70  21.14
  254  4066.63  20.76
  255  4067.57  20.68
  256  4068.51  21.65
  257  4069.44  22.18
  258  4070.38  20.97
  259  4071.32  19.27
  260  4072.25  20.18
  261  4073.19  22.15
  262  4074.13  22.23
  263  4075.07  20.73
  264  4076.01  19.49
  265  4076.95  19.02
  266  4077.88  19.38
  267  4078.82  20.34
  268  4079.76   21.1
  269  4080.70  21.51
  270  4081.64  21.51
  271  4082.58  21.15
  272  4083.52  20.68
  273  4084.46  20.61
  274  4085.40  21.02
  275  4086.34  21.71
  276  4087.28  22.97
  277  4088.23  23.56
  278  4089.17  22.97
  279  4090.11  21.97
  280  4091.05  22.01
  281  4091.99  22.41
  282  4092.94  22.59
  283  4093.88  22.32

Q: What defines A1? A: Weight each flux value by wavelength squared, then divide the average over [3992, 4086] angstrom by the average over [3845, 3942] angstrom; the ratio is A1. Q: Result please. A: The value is 1.33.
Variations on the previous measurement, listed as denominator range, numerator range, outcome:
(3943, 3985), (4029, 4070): 1.38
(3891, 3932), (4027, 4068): 1.31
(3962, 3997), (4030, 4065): 1.32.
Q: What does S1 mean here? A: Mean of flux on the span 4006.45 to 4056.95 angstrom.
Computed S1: 21.4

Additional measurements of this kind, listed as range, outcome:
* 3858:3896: 18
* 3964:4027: 19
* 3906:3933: 16.6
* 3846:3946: 17.1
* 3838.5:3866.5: 19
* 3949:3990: 16.6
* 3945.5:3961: 18.9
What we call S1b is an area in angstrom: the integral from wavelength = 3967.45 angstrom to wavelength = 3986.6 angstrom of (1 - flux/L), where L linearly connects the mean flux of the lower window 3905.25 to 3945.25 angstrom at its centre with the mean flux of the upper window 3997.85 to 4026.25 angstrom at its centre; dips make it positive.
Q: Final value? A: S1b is 3.25 angstrom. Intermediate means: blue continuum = 15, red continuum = 21.4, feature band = 15.7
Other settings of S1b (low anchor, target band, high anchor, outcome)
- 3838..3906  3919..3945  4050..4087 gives 8.6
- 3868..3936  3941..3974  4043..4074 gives 5.6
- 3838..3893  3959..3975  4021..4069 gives 6.7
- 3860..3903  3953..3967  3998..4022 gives 2.7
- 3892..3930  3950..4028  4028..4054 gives 4.3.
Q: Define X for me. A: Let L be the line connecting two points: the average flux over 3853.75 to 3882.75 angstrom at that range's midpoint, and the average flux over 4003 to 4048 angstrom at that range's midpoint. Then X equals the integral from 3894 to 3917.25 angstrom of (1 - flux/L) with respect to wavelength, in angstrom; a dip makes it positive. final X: 1.1 angstrom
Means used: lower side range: 19.1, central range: 18.8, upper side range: 21.2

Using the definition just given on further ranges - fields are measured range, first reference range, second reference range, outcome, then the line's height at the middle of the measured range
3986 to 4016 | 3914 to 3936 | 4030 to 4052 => -4.1 angstrom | 18.7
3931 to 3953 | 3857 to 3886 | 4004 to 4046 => 7.2 angstrom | 20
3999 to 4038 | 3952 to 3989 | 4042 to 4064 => -4.4 angstrom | 19.2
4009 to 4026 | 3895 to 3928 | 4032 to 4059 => -0.6 angstrom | 20.8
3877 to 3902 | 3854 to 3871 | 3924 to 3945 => -0.7 angstrom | 16.7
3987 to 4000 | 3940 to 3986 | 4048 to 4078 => -2.4 angstrom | 17.8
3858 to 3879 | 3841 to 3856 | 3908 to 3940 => -0.6 angstrom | 18.4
